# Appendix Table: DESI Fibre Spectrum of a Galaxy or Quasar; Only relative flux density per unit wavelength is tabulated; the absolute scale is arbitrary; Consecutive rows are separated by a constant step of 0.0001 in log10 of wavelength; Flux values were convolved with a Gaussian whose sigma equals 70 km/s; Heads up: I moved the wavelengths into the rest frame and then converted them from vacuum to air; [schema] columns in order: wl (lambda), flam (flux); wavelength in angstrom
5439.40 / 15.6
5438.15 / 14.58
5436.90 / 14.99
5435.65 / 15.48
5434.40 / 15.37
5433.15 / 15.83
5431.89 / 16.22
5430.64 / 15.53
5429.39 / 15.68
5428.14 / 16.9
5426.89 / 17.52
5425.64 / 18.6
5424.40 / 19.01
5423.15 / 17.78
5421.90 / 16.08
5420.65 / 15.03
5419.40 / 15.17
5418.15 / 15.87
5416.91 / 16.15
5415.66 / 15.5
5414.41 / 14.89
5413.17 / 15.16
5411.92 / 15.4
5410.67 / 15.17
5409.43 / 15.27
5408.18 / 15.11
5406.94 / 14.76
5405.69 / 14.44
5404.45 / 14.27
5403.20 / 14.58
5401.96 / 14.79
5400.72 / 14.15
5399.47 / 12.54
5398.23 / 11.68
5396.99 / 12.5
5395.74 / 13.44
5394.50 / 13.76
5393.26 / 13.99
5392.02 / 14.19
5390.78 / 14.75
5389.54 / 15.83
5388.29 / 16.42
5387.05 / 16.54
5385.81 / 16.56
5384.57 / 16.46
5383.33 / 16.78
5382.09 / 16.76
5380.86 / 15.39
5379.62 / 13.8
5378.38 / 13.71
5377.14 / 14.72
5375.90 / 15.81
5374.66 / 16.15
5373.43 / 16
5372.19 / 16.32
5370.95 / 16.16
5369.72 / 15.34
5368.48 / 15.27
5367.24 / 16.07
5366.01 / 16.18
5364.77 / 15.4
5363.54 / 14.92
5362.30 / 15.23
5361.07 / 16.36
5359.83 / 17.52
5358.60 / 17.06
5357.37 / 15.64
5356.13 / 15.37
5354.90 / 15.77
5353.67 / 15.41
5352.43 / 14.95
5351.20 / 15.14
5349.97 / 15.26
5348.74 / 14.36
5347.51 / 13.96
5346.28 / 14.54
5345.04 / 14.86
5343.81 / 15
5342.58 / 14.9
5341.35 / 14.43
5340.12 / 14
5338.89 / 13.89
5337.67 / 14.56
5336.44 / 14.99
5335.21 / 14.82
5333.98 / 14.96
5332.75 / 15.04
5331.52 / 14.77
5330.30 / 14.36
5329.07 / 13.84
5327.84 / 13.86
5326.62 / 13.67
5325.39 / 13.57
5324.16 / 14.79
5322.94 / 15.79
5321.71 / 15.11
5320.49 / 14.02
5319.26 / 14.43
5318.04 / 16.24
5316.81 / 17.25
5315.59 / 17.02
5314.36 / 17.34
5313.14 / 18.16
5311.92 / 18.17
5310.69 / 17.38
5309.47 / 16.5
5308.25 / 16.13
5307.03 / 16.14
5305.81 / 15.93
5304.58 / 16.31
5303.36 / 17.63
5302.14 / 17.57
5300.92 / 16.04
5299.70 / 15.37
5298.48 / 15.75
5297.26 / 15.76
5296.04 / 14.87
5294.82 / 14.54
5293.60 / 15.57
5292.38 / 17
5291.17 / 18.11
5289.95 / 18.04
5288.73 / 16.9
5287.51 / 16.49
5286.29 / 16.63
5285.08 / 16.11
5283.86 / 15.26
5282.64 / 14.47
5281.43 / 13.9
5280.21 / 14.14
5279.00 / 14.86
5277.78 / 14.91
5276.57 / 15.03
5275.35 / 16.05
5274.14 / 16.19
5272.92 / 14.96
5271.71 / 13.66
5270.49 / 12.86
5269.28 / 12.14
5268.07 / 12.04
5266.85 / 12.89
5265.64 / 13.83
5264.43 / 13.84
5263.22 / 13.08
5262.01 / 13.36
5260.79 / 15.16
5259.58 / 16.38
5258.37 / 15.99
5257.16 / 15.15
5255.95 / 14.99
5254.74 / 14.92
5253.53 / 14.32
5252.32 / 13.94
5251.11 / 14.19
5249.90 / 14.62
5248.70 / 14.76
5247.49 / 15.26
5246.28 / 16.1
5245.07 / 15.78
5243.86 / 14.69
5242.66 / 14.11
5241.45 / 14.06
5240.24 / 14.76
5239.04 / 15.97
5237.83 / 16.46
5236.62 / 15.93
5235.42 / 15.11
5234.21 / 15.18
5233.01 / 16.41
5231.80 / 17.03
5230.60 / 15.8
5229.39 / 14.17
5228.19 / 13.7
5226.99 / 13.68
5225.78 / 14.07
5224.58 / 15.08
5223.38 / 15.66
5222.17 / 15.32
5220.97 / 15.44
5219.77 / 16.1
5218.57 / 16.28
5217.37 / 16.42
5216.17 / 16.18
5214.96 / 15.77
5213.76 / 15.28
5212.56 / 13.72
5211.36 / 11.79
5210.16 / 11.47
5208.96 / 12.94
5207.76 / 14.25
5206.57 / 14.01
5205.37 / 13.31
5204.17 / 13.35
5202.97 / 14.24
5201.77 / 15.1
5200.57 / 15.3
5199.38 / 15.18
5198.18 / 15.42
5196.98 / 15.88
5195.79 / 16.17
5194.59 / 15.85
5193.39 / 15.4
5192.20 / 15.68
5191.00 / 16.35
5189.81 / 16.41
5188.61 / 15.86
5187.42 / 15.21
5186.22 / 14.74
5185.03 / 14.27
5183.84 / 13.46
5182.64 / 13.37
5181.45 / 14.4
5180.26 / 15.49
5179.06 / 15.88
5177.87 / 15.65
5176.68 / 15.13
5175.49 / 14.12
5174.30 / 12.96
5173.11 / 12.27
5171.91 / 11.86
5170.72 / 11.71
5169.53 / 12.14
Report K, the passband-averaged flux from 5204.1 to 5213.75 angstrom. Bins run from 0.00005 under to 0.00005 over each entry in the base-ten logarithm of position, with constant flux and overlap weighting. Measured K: 13.2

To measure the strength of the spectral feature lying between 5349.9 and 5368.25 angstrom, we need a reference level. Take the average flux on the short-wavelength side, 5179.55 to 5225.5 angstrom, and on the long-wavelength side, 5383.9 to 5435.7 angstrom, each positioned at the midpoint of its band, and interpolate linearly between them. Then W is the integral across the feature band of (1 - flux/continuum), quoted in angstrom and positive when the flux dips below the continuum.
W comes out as -0.6 angstrom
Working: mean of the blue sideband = 14.9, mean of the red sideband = 15.3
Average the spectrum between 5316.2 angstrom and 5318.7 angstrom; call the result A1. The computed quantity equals 16.7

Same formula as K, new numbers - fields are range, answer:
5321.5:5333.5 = 14.5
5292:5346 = 15.5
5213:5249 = 15.3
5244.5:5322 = 15.4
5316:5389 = 15.3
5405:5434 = 16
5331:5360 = 15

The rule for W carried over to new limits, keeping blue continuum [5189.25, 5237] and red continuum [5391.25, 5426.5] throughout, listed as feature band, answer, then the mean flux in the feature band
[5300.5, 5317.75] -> -2.3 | 17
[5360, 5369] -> -0.4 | 15.7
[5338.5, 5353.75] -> 0.4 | 14.6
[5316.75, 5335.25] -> 0.4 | 14.7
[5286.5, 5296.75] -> -1.0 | 16.4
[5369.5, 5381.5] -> -0.3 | 15.4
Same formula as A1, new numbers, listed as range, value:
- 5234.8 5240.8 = 15.7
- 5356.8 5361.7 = 16.7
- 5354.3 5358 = 15.6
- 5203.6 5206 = 13.3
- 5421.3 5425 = 17.6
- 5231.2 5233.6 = 16.7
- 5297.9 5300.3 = 15.6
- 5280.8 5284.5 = 14.5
